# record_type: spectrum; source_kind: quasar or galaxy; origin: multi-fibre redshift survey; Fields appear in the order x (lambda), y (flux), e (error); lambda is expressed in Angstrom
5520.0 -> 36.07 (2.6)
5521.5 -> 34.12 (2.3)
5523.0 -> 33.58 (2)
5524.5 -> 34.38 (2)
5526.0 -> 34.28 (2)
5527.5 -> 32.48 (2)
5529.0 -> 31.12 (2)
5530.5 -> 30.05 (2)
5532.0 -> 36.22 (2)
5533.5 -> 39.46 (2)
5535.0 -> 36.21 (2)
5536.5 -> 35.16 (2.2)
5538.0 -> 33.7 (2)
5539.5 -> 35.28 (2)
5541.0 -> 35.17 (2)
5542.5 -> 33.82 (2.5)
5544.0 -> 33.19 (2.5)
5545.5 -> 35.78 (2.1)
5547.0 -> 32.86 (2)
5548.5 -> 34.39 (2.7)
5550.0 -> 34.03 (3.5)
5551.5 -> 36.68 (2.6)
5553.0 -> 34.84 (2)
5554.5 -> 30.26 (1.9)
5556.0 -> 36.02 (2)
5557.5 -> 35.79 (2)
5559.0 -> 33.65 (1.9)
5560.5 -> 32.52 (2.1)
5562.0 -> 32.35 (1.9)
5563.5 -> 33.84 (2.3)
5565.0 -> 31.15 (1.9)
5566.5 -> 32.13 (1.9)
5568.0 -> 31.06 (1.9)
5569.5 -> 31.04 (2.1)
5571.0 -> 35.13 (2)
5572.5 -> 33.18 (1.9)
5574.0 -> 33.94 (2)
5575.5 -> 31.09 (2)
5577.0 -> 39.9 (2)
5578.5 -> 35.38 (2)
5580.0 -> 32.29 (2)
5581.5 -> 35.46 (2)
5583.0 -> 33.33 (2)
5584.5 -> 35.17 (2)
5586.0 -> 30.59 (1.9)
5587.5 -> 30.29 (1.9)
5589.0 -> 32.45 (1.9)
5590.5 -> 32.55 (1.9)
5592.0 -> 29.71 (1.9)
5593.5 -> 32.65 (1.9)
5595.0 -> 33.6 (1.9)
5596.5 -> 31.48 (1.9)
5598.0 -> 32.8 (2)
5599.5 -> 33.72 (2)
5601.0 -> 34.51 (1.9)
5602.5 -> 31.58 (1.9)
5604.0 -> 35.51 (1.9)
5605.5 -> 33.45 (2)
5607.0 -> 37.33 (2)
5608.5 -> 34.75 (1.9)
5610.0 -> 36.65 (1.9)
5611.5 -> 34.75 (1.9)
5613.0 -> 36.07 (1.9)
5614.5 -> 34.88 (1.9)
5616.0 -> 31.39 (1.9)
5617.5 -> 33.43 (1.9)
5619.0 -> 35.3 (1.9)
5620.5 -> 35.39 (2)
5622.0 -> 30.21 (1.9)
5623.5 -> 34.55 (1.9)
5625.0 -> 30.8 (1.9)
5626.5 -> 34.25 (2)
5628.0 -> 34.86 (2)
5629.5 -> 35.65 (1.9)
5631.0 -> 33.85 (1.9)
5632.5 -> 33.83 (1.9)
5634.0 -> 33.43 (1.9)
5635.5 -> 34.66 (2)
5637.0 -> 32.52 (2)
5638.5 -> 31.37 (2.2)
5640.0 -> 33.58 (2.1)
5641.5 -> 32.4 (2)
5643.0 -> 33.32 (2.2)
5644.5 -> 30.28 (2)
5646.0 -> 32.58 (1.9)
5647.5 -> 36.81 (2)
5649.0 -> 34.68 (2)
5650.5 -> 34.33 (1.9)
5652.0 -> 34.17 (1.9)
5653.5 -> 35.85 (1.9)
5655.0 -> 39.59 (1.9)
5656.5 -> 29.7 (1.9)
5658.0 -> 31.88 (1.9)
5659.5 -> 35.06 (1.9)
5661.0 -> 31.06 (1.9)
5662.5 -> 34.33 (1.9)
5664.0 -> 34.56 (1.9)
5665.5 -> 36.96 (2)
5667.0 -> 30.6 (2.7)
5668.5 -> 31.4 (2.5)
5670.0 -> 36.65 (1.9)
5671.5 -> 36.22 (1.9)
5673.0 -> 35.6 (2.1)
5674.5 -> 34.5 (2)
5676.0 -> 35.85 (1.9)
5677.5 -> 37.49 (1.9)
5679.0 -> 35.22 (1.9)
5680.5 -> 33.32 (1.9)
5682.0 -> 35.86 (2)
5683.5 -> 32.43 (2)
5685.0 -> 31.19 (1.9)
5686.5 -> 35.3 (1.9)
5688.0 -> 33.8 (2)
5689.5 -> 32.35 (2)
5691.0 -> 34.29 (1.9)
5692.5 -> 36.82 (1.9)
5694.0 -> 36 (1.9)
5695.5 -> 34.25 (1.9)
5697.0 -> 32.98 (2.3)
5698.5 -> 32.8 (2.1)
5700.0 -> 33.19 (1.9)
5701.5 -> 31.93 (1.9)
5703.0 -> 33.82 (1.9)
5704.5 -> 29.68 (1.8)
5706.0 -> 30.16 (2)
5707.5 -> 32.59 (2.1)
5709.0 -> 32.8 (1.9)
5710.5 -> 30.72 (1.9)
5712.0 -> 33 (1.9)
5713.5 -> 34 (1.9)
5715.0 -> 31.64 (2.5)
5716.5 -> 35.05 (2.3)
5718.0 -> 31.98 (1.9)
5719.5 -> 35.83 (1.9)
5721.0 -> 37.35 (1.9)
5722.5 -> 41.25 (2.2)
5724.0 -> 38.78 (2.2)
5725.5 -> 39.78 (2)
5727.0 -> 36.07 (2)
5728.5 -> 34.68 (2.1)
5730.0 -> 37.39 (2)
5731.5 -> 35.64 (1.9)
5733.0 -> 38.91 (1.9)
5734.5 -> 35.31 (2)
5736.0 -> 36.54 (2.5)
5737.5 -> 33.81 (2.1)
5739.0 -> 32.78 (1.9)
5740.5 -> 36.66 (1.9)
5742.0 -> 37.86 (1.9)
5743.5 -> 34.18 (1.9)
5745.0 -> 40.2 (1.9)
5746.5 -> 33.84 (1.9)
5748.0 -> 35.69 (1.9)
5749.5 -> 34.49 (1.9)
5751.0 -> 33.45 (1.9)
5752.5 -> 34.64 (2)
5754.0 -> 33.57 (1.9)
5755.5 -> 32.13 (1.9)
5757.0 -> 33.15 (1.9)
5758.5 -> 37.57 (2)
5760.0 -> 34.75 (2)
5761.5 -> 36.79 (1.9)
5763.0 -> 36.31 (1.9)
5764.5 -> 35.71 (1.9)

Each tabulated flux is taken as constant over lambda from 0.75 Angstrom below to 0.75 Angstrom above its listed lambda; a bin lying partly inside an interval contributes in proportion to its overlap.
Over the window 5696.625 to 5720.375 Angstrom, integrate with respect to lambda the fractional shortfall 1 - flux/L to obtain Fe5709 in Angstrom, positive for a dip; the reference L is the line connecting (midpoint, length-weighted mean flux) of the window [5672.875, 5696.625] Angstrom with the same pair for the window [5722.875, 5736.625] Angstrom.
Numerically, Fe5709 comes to 2.2 Angstrom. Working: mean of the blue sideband 34.6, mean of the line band 32.7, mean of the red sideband 37.1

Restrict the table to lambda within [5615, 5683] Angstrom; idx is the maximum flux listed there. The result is 39.59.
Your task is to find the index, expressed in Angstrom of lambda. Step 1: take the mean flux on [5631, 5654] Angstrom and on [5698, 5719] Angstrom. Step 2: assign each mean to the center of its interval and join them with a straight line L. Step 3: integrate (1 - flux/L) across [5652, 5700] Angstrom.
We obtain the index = -1.9 Angstrom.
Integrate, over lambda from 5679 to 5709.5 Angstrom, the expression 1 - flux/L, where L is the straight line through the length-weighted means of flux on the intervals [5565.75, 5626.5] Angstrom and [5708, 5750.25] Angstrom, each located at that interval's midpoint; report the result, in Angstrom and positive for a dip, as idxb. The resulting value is 1.5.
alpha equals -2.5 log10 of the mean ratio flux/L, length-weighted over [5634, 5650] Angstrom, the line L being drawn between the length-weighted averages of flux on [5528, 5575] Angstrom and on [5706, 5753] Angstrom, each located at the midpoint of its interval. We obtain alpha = 0.04 mag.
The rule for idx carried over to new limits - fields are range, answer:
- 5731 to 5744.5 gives 38.91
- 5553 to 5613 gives 39.9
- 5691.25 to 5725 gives 41.25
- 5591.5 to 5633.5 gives 37.33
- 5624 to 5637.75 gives 35.65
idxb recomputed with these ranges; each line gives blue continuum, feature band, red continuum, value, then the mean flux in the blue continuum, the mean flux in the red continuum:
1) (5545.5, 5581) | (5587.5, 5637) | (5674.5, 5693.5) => 0.5 Angstrom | 33.7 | 34.5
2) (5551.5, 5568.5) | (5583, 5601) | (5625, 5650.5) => 0.5 Angstrom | 33.2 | 33.6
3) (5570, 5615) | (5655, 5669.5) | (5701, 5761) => 0.5 Angstrom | 33.8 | 34.9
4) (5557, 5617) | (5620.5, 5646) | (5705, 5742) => 0.7 Angstrom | 33.5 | 35.1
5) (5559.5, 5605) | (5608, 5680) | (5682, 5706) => -1.9 Angstrom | 33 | 33.4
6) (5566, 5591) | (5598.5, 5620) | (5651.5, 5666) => -0.6 Angstrom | 33.3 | 34.3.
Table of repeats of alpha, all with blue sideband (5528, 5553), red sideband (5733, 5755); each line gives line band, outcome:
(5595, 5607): 0.04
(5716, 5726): -0.06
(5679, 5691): 0.05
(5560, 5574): 0.07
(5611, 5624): 0.03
